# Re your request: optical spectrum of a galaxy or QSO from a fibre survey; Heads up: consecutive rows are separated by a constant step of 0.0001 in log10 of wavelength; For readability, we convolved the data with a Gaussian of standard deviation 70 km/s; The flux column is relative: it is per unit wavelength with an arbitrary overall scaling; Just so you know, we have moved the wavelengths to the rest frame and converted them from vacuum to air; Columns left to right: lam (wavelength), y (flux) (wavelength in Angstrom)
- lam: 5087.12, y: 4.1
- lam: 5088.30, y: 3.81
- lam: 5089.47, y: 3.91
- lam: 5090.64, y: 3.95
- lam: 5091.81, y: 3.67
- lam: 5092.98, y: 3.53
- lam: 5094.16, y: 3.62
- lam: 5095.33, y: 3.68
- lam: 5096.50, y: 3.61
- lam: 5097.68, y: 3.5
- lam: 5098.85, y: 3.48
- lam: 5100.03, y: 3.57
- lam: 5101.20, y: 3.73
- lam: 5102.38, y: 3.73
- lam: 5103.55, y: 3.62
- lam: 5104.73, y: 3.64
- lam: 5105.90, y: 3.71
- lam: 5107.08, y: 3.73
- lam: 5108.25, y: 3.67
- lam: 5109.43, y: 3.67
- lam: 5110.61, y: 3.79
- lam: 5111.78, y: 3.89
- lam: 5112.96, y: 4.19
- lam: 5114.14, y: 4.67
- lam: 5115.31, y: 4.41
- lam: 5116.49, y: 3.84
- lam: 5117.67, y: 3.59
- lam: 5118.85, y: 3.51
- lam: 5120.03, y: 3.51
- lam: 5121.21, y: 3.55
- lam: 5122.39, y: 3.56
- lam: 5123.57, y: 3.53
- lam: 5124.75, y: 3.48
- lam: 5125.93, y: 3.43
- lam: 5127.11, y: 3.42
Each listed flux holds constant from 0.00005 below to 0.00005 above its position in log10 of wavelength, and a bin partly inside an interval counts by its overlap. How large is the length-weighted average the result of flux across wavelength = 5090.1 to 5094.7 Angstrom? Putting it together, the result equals 3.69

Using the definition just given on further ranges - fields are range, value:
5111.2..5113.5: 4.03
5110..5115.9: 4.19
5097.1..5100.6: 3.51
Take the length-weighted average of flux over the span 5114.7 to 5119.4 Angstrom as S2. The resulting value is 3.85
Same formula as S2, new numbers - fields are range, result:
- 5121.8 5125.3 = 3.52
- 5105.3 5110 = 3.7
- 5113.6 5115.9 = 4.55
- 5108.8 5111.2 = 3.73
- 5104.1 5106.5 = 3.67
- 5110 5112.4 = 3.84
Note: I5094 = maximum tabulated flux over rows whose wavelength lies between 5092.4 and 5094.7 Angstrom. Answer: 3.62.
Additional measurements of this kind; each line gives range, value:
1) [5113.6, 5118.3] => 4.67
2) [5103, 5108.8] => 3.73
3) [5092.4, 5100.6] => 3.68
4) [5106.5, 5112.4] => 3.89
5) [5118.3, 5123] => 3.56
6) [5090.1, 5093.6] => 3.95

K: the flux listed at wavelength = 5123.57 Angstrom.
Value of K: 3.53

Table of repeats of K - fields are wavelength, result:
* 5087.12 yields 4.1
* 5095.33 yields 3.68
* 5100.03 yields 3.57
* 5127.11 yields 3.42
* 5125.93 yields 3.43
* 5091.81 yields 3.67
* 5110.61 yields 3.79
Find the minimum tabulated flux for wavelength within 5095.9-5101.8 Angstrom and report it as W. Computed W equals 3.48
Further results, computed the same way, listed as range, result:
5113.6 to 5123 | 3.51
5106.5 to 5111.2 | 3.67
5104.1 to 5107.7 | 3.64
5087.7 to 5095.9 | 3.53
